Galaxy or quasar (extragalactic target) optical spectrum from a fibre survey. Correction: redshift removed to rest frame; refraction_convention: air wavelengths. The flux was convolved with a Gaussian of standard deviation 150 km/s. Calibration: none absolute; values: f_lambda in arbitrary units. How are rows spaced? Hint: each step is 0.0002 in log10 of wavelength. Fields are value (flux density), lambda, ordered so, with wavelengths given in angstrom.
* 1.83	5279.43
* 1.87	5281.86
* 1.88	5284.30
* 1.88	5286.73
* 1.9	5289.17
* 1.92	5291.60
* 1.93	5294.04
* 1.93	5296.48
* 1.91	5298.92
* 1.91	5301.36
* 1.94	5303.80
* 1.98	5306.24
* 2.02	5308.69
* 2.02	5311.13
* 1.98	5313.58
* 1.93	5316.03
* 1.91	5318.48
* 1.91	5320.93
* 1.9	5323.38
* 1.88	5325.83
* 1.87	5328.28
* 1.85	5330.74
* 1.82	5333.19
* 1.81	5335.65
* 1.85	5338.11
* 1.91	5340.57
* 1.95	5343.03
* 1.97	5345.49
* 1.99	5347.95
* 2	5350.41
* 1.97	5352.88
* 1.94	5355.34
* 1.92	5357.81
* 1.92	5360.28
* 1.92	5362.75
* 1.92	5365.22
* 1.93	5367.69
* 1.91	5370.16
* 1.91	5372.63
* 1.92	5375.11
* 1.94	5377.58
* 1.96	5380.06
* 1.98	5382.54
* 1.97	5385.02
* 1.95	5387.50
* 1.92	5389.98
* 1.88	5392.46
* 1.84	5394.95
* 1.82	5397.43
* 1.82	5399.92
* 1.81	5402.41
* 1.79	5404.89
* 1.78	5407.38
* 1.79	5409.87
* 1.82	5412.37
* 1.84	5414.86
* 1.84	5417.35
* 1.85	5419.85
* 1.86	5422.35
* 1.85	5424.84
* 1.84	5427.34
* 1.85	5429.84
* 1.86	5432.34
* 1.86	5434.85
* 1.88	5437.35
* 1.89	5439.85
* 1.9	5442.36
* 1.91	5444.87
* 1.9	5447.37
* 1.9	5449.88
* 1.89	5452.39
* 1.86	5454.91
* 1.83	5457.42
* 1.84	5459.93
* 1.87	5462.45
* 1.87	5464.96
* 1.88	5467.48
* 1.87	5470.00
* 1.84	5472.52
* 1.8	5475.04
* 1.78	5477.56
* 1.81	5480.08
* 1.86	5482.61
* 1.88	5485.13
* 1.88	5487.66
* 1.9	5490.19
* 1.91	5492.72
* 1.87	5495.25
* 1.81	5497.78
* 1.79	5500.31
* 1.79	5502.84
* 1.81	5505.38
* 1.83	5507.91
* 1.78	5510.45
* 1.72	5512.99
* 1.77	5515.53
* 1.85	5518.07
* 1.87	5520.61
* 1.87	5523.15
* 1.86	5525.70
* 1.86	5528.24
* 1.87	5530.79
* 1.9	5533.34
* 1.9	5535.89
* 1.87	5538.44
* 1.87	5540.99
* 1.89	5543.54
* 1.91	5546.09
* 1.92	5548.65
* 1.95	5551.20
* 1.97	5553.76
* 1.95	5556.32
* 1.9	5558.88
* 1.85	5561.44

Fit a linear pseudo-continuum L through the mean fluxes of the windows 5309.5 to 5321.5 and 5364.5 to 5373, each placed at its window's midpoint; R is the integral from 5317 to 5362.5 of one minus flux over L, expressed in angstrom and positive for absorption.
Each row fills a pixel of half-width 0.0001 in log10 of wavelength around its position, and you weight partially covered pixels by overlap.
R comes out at 0.7 angstrom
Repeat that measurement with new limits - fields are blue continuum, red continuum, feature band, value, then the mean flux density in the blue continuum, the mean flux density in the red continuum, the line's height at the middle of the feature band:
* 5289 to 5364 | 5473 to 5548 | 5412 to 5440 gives 0.4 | 1.92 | 1.85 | 1.88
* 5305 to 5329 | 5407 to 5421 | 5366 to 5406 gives -0.9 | 1.94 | 1.82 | 1.86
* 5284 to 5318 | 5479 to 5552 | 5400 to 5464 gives 1.2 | 1.94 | 1.85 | 1.89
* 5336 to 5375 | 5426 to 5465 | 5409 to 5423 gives 0.4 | 1.93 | 1.87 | 1.89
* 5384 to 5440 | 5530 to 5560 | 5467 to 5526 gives 1.7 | 1.85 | 1.91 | 1.89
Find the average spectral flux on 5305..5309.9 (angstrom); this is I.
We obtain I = 2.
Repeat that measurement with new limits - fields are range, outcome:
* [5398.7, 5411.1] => 1.8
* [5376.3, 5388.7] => 1.96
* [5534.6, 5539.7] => 1.88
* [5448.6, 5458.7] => 1.87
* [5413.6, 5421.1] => 1.84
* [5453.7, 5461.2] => 1.84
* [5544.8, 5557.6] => 1.94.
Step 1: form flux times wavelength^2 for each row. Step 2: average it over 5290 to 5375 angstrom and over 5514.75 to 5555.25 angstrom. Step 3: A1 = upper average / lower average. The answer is 1.1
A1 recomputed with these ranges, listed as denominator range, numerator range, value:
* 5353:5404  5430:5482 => 1.00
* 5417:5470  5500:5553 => 1.02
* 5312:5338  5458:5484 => 1.03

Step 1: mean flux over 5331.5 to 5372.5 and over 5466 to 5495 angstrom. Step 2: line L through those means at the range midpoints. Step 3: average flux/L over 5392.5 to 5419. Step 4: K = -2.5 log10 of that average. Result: 0.04 mag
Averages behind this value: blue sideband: 1.92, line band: 1.82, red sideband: 1.86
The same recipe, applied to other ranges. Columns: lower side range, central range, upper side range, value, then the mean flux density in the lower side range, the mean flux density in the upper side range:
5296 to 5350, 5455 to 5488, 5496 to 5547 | 0.01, 1.92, 1.84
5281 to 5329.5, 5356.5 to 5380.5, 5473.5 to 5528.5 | -0.02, 1.92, 1.83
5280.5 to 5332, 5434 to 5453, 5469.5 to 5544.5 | -0.01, 1.92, 1.84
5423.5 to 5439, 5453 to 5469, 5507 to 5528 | -0.01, 1.86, 1.82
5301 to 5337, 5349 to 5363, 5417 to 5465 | -0.03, 1.91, 1.87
